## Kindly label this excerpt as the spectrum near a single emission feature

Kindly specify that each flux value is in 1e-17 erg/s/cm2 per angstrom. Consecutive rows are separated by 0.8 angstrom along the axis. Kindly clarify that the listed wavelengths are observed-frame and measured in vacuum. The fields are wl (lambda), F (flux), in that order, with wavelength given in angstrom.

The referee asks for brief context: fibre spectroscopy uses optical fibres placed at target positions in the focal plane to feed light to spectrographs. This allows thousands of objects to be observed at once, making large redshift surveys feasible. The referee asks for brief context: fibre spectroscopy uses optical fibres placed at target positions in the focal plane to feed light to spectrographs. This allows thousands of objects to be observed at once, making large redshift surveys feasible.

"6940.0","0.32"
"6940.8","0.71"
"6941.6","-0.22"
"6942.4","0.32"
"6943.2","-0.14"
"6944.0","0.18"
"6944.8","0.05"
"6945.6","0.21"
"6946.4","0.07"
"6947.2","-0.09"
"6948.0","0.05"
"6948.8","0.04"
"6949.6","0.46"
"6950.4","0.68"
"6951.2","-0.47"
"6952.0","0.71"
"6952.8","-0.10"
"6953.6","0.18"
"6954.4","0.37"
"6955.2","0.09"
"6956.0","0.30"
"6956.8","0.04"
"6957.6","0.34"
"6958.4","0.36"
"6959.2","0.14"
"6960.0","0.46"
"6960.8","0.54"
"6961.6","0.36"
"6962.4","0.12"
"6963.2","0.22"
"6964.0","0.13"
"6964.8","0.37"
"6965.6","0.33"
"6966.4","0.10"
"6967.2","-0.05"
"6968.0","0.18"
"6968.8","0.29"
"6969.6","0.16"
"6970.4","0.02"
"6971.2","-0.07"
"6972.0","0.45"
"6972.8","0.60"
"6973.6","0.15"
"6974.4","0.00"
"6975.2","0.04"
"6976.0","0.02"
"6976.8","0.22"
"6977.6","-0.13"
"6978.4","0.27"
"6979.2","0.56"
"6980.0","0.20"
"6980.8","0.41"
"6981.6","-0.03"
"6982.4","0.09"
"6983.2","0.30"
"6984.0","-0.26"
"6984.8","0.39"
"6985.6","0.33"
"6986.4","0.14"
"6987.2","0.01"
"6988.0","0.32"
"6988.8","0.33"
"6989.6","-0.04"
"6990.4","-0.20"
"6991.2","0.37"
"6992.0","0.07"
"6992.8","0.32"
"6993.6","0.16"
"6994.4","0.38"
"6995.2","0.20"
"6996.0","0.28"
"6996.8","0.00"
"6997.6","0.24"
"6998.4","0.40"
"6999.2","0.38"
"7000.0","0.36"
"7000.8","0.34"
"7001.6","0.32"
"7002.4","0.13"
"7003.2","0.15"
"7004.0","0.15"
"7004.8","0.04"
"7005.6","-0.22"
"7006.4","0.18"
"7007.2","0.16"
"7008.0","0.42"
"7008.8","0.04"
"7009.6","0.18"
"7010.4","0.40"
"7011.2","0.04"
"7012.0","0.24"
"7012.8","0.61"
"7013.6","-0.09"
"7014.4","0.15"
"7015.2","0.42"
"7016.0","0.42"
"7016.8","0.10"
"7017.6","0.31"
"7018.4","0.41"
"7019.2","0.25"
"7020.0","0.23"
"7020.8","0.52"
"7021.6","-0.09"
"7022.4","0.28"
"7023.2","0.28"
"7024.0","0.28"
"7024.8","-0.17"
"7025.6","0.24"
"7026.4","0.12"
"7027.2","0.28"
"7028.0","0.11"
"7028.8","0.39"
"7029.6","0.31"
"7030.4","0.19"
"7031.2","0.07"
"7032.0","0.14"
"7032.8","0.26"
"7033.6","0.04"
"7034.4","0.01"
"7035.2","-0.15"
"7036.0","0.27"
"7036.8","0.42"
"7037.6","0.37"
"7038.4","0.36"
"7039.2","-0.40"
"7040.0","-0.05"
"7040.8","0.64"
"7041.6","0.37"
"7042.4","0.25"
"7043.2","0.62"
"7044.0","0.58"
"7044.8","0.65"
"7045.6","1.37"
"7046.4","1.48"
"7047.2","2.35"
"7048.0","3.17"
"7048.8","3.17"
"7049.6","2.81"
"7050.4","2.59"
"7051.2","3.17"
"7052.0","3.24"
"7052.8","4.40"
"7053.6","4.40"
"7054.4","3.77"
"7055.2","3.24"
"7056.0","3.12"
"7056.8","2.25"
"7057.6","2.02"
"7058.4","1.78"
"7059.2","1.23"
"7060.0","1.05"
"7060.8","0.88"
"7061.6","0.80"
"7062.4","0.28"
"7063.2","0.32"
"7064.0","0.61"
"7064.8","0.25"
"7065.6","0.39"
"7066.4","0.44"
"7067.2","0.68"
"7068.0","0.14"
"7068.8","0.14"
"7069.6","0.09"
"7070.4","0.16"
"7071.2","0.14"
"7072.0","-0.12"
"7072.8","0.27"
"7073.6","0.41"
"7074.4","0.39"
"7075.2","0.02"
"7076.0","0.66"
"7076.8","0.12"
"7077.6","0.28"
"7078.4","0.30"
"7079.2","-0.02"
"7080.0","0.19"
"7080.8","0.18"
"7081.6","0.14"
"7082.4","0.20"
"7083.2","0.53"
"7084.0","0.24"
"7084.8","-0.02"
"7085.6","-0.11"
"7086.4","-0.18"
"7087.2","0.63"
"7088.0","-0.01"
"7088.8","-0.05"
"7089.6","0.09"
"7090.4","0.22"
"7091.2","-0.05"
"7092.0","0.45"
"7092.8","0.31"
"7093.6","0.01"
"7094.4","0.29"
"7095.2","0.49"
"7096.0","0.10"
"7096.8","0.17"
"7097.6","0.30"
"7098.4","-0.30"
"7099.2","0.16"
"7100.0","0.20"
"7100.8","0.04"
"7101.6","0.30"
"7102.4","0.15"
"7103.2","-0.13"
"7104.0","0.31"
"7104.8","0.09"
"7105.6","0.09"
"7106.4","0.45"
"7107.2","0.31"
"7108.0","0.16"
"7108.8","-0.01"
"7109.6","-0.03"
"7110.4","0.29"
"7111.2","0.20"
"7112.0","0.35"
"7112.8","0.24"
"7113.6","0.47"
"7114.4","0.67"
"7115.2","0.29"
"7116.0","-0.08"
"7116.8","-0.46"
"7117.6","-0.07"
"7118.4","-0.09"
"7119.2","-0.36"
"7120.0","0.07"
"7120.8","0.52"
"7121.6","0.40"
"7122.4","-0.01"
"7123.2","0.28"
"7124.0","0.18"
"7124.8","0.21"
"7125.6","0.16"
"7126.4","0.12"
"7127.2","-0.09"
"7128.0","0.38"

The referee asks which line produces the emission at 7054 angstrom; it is [O II] 3727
